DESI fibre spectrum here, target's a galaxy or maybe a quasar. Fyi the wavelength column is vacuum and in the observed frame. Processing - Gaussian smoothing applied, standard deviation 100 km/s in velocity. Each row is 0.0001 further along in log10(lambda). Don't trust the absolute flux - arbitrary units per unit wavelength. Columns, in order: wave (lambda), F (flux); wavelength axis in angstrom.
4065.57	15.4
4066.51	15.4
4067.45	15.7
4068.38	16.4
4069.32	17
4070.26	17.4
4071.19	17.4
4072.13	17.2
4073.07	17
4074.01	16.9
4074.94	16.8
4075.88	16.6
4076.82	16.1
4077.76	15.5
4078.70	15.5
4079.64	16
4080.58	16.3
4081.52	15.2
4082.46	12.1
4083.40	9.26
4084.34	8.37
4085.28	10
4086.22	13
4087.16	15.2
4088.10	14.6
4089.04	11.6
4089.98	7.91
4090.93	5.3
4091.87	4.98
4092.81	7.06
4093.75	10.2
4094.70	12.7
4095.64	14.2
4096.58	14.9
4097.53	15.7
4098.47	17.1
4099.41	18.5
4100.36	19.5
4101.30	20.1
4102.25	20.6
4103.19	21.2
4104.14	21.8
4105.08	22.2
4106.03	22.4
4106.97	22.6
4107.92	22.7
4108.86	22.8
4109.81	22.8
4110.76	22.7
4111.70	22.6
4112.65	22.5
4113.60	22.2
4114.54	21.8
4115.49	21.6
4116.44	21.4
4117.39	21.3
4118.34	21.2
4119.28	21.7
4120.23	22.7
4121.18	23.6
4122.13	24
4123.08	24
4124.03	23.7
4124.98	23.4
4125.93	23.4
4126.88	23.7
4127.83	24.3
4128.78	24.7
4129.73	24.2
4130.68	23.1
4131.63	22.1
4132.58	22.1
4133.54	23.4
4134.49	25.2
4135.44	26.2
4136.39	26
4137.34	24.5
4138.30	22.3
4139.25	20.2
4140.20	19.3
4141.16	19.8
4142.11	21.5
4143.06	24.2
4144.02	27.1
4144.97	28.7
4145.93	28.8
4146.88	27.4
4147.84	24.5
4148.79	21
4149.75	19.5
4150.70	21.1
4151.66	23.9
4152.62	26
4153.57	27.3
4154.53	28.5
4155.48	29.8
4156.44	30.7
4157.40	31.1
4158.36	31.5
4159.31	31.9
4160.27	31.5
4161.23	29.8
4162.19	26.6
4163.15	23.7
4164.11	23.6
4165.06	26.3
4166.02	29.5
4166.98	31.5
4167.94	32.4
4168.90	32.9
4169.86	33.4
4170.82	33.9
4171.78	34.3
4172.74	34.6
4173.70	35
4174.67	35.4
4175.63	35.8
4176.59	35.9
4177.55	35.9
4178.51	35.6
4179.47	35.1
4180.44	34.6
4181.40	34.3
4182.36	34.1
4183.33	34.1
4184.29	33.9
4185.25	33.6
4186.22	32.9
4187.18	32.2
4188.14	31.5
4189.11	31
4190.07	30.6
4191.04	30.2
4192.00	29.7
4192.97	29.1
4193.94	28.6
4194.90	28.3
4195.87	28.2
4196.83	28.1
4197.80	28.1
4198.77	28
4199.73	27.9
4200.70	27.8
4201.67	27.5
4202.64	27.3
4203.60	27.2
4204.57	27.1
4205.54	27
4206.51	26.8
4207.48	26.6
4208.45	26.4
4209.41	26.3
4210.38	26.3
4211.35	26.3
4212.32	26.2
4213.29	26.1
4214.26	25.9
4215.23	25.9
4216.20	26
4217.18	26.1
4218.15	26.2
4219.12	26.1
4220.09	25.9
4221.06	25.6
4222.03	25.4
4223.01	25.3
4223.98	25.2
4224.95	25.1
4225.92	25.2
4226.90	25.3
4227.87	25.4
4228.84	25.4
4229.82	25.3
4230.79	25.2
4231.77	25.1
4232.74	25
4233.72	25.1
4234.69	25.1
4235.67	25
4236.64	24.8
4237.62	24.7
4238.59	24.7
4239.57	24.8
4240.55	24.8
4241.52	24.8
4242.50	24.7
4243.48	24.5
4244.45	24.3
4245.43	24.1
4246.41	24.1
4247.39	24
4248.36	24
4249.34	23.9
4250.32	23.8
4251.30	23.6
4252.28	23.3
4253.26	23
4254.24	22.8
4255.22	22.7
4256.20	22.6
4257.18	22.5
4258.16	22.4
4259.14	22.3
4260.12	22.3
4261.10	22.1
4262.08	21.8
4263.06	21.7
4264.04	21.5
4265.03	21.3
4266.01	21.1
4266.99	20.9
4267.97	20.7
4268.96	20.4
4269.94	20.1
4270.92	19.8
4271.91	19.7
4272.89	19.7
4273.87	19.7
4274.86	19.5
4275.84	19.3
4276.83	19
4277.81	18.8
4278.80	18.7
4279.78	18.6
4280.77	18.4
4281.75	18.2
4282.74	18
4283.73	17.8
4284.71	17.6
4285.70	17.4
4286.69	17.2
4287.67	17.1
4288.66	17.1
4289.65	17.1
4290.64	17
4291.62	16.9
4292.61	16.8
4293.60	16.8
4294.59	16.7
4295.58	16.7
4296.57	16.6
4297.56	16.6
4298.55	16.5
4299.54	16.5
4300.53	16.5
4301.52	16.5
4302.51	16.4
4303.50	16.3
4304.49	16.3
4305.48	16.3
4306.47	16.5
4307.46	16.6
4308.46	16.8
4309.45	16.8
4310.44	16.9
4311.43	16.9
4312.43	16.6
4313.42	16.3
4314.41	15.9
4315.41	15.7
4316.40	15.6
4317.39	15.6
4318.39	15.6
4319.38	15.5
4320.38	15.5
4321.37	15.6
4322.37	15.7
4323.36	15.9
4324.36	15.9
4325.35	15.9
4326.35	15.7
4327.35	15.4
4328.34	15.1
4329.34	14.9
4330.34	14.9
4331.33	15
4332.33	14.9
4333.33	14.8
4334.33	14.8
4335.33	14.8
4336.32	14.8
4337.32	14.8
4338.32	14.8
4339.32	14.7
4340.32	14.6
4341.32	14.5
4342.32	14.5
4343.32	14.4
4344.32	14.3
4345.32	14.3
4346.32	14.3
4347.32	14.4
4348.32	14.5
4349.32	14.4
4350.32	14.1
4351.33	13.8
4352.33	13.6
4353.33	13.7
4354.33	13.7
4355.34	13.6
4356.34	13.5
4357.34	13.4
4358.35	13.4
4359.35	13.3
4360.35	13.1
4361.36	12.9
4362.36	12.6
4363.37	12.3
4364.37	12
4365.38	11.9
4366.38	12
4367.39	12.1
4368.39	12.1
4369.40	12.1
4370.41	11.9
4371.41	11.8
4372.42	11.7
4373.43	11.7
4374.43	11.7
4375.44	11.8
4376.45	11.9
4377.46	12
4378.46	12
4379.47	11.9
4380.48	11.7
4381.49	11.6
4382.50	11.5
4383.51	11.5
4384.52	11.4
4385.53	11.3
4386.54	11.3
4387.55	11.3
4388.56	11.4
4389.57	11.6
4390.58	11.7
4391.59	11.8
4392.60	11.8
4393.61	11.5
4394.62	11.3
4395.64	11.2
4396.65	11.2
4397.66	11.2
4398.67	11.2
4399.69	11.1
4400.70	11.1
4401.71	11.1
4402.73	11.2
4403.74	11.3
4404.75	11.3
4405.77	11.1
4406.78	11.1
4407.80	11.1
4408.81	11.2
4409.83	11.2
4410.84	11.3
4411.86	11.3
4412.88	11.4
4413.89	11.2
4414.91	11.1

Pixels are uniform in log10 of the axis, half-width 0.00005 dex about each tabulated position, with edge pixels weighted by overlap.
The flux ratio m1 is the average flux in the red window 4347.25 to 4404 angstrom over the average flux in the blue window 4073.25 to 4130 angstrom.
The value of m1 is 0.7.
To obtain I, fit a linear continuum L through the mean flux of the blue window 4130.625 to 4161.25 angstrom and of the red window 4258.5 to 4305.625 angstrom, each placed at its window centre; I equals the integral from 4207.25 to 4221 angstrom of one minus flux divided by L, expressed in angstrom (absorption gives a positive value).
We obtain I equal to -2.6 angstrom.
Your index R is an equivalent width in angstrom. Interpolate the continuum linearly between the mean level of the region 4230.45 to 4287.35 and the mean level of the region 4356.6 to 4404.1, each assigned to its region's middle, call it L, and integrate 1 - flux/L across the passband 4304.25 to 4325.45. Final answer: 1.4 angstrom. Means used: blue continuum 21.9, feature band 16.1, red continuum 11.8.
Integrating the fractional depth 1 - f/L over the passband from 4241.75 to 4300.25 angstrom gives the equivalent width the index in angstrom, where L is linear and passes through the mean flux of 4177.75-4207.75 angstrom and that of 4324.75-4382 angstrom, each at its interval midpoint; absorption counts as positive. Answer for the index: 5.3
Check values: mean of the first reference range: 30.3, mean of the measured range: 20.2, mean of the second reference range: 13.5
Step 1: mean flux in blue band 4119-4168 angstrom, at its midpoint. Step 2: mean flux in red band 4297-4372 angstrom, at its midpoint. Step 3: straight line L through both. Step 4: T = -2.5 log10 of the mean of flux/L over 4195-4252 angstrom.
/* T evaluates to -0.23 mag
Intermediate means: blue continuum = 25.3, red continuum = 14.7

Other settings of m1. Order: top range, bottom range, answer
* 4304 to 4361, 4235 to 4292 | 0.71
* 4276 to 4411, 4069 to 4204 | 0.60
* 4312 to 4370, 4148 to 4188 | 0.47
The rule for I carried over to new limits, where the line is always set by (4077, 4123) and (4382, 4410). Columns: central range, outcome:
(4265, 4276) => -5.0 angstrom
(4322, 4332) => -2.1 angstrom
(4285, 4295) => -2.6 angstrom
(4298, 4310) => -3.0 angstrom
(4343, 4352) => -1.4 angstrom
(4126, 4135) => -3.7 angstrom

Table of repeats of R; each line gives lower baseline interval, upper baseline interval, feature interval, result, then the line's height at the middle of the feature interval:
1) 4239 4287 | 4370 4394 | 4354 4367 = 0.53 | 13.4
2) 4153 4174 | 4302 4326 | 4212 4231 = -0.57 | 24.9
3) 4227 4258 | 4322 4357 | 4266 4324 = 5.12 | 19.1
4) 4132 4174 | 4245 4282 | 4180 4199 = -4.43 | 25.2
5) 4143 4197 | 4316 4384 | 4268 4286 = 1.28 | 20.4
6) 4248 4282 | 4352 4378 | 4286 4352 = 2.88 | 16.5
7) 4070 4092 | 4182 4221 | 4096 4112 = -3.87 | 16.5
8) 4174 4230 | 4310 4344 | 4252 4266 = 0.28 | 22.7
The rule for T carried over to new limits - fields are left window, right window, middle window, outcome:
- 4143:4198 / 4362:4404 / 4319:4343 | 0.07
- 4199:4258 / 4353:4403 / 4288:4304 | 0.15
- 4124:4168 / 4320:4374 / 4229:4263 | -0.21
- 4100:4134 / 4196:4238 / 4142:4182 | -0.23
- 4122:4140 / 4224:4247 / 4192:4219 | -0.11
